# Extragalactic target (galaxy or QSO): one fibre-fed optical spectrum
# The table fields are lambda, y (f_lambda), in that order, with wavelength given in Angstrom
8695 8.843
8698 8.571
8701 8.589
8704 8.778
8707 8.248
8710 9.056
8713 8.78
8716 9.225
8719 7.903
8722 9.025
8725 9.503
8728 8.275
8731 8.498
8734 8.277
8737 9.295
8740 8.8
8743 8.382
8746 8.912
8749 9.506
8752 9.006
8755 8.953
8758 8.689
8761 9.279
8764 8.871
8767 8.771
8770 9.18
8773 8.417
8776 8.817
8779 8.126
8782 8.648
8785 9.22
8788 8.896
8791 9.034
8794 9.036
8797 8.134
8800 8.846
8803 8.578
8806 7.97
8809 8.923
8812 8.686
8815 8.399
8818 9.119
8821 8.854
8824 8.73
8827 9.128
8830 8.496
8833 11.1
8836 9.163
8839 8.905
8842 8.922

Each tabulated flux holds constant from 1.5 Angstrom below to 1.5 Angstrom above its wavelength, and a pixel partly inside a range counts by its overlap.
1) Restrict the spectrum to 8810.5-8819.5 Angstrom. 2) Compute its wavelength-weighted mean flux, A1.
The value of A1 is 8.73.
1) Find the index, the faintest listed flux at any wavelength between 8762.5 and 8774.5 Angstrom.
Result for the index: 8.417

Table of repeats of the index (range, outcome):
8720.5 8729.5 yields 8.275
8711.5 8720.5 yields 7.903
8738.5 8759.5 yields 8.382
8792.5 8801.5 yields 8.134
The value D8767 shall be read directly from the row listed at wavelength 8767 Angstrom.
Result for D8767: 8.771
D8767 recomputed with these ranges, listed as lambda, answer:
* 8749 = 9.506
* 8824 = 8.73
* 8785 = 9.22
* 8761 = 9.279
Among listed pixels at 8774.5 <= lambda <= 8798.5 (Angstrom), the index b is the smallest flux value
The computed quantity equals 8.126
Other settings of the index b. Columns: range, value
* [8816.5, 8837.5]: 8.496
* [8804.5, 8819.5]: 7.97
